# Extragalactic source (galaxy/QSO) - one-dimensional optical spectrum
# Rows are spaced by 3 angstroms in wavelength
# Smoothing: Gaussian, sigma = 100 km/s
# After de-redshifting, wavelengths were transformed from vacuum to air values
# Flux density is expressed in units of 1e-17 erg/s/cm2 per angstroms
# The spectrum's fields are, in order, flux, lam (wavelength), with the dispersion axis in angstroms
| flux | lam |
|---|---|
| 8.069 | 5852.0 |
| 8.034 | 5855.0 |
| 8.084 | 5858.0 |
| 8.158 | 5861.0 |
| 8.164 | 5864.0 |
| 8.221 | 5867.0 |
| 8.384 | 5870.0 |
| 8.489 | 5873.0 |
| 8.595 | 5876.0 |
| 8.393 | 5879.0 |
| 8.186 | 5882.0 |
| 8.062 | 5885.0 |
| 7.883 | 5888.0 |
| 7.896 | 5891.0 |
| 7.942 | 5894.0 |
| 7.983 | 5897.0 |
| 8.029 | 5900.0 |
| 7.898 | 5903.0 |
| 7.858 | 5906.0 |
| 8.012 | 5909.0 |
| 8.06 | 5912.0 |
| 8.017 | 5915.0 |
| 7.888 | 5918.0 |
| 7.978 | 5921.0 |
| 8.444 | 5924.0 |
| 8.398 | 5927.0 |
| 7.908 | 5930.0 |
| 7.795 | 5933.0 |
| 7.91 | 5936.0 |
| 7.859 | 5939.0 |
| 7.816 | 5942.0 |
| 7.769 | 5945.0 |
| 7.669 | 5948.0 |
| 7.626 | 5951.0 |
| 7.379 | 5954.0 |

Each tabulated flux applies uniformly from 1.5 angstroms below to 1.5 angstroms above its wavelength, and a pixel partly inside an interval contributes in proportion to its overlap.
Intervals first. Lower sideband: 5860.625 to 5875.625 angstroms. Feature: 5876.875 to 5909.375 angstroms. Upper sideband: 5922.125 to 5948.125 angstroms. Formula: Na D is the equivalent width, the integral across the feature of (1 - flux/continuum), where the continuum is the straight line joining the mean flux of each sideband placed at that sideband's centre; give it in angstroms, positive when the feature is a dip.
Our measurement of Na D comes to 0.6 angstroms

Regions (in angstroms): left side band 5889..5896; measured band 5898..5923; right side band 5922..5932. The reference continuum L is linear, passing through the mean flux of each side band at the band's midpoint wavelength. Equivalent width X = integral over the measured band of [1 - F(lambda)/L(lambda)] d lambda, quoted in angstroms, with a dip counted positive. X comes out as 0.30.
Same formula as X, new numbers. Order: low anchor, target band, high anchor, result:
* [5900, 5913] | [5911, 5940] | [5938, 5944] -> -0.5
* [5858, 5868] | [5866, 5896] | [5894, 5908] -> -0.5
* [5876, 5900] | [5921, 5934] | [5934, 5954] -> -0.5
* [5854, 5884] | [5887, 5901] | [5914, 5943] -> 0.4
